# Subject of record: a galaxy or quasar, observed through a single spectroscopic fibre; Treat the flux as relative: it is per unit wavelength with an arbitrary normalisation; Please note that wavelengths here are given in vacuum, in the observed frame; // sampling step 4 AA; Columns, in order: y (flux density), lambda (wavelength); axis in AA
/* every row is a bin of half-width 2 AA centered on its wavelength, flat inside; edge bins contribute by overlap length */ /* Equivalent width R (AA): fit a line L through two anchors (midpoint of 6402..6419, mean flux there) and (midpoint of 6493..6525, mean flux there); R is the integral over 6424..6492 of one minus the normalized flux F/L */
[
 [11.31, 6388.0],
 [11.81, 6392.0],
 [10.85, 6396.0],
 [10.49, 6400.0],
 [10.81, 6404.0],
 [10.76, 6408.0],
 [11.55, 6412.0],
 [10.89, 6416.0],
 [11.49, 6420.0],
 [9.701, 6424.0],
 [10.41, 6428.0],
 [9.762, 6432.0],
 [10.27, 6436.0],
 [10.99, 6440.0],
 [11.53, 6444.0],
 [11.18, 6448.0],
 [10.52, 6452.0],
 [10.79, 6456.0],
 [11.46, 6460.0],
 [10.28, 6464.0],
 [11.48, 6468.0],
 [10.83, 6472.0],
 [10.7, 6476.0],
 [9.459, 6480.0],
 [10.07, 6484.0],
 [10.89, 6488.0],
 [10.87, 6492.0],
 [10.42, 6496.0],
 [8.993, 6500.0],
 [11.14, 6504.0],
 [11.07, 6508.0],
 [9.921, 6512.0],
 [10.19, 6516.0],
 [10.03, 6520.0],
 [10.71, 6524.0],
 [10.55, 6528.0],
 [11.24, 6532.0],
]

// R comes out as 0.3 AA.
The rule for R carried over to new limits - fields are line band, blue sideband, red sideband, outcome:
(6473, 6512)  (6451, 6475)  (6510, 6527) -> 0.57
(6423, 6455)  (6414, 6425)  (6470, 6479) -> 0.43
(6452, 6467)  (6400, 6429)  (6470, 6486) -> -0.61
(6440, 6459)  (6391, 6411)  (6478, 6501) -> -0.93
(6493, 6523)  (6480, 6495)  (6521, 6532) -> 0.80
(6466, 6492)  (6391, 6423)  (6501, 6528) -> 0.12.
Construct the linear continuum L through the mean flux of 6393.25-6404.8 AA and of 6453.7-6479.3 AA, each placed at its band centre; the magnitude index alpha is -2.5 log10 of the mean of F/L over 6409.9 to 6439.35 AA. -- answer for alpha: 0.020 mag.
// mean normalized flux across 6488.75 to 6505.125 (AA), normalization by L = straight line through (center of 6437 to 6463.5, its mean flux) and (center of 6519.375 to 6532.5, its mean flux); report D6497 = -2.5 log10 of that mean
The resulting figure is 0.04 mag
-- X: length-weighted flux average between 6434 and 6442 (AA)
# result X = 10.6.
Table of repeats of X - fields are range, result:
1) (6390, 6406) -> 11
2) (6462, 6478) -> 10.8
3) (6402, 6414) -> 11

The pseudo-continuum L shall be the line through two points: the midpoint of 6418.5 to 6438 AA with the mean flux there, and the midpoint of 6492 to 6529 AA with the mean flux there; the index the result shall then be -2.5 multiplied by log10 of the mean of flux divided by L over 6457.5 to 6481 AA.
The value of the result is -0.04 mag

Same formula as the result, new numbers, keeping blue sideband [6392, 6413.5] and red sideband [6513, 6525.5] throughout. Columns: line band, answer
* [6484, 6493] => -0.03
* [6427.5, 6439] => 0.06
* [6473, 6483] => 0.04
